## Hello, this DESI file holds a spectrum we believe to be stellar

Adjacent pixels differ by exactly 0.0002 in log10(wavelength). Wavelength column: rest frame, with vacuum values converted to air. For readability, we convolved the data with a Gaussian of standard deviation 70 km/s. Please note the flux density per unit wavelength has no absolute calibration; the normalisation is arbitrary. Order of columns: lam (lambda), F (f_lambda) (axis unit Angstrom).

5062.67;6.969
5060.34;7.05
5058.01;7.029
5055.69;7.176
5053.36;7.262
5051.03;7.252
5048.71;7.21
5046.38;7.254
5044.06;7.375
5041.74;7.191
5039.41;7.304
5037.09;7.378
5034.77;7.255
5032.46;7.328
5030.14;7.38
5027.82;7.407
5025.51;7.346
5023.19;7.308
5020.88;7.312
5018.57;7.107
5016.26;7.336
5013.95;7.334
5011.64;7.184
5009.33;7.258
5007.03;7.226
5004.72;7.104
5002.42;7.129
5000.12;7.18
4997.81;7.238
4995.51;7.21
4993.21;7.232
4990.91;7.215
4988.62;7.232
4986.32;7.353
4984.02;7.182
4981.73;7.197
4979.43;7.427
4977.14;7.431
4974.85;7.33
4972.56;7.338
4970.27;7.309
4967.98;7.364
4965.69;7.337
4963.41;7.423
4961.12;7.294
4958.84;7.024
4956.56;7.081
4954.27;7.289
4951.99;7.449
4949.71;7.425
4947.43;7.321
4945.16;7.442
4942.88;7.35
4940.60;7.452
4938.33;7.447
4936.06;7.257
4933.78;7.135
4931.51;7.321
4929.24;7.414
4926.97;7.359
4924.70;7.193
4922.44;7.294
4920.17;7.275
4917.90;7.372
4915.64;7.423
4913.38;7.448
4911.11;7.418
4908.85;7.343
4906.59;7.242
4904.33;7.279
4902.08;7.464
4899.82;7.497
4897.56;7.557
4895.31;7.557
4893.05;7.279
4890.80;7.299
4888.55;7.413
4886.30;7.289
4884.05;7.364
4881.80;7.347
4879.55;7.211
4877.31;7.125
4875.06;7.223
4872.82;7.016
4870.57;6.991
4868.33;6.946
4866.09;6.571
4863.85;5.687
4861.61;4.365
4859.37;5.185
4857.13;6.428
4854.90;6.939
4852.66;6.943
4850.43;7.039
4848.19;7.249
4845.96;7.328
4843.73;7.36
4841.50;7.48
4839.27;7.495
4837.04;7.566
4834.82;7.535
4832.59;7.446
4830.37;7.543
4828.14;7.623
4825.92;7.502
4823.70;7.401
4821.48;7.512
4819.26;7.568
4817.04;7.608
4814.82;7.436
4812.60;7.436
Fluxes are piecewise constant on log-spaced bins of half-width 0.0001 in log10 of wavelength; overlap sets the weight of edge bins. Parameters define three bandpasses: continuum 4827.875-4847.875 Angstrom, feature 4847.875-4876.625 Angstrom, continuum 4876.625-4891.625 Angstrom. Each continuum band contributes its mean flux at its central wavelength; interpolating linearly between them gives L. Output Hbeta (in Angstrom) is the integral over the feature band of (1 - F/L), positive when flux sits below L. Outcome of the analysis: 3.45 Angstrom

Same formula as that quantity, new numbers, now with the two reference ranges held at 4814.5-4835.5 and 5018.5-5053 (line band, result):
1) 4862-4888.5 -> 1.92 Angstrom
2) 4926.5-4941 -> 0.14 Angstrom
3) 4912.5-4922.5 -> 0.07 Angstrom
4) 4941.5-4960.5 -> 0.23 Angstrom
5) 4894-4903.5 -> -0.08 Angstrom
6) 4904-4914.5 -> 0.11 Angstrom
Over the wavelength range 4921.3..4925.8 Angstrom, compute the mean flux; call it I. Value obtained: 7.25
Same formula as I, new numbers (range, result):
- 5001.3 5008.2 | 7.16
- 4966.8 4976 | 7.33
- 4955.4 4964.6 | 7.21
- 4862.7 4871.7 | 6.54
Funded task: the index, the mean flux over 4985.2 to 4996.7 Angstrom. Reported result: 7.25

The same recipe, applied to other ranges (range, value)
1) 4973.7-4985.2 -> 7.31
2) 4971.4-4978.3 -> 7.37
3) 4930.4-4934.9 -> 7.23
